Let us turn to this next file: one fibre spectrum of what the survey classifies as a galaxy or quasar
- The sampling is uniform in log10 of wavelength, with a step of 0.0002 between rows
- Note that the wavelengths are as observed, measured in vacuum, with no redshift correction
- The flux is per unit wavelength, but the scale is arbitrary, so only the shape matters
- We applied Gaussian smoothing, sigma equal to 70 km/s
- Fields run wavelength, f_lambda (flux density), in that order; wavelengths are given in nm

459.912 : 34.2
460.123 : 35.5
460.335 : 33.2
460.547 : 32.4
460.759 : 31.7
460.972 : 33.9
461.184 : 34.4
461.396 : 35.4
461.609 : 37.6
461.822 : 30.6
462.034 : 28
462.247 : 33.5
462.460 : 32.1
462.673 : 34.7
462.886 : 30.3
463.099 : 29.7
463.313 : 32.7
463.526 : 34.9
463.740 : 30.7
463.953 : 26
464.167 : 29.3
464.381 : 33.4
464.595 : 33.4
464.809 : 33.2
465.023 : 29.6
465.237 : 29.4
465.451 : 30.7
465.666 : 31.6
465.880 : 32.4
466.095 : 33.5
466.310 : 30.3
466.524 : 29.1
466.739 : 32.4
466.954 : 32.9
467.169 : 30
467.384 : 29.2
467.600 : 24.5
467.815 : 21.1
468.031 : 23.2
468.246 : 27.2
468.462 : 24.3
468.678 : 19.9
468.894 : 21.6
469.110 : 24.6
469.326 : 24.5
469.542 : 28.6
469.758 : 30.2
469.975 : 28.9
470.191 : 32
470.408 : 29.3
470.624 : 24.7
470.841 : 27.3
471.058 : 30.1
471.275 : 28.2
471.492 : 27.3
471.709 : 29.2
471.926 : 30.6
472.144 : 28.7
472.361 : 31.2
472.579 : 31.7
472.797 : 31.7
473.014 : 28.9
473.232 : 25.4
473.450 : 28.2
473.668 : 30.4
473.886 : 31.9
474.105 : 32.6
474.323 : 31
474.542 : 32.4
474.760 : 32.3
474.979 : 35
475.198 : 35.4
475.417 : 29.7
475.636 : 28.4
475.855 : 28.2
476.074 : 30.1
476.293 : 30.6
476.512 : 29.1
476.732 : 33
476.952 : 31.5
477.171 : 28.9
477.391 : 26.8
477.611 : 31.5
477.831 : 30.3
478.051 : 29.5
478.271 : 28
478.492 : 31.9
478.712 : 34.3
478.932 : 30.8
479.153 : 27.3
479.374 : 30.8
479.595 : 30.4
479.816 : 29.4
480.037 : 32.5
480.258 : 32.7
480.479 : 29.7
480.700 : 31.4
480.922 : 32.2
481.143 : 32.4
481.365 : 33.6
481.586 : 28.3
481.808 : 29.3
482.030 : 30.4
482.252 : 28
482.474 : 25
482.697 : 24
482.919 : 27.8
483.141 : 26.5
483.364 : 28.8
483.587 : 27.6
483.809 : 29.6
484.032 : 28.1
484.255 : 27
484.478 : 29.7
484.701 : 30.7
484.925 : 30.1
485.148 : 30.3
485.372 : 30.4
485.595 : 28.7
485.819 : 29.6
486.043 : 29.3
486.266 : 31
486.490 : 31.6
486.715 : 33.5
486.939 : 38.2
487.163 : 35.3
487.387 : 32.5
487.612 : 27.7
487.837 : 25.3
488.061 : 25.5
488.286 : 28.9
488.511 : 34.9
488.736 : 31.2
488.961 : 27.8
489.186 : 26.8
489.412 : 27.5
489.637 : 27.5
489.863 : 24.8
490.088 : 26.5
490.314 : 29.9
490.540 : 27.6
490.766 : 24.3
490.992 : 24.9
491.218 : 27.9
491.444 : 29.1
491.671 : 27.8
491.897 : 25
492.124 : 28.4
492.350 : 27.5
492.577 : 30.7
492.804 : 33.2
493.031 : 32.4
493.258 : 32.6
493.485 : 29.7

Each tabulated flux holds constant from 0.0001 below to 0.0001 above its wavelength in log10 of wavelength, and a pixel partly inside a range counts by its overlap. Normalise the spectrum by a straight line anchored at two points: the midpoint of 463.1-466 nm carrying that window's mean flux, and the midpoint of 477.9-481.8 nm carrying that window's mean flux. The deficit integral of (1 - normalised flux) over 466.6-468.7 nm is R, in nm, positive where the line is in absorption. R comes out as 0.30 nm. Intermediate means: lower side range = 31.3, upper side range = 30.8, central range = 26.8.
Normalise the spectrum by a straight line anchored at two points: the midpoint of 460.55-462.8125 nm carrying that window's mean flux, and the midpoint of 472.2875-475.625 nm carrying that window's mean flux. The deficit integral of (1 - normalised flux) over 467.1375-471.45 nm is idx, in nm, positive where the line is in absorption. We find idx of 0.73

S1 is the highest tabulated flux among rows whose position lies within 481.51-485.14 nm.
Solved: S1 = 30.7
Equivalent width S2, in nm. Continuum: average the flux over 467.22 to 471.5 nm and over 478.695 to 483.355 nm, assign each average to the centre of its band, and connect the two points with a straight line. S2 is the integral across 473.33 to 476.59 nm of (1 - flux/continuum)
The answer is -0.35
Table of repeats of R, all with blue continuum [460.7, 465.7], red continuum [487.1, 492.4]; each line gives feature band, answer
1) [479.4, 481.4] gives -0.14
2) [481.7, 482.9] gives 0.07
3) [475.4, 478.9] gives -0.03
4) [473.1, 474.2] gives 0.03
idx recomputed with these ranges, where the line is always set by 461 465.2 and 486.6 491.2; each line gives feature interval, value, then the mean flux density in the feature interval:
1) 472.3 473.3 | 0.03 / 29.9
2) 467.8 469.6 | 0.43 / 23.9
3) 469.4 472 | 0.20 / 28.8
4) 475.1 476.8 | 0.00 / 30.5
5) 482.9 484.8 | 0.07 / 28.4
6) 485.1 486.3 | -0.02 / 29.8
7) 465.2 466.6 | 0.03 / 31.1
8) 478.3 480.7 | -0.06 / 30.9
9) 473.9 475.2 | -0.09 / 32.8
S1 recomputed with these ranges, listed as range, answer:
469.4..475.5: 35.4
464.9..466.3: 33.5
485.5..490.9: 38.2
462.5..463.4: 34.7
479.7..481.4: 33.6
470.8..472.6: 31.7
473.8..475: 35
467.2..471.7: 32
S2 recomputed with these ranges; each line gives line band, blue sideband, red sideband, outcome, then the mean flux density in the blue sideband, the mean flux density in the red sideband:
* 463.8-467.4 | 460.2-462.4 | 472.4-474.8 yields 0.133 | 33.1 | 30.6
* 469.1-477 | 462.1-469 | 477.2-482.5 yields 0.028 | 29.6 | 30.3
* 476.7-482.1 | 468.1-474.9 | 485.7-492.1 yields -0.357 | 28.6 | 29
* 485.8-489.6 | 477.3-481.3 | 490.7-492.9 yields -0.198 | 30.7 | 27.9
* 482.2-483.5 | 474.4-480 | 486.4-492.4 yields 0.137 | 30.6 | 28.8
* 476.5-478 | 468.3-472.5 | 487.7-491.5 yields -0.145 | 27.5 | 27.7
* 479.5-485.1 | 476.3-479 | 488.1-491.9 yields 0.013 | 30.5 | 27.8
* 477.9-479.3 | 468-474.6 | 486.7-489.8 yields -0.062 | 28.3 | 30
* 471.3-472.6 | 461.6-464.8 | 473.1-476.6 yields 0.057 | 31.7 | 30.7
